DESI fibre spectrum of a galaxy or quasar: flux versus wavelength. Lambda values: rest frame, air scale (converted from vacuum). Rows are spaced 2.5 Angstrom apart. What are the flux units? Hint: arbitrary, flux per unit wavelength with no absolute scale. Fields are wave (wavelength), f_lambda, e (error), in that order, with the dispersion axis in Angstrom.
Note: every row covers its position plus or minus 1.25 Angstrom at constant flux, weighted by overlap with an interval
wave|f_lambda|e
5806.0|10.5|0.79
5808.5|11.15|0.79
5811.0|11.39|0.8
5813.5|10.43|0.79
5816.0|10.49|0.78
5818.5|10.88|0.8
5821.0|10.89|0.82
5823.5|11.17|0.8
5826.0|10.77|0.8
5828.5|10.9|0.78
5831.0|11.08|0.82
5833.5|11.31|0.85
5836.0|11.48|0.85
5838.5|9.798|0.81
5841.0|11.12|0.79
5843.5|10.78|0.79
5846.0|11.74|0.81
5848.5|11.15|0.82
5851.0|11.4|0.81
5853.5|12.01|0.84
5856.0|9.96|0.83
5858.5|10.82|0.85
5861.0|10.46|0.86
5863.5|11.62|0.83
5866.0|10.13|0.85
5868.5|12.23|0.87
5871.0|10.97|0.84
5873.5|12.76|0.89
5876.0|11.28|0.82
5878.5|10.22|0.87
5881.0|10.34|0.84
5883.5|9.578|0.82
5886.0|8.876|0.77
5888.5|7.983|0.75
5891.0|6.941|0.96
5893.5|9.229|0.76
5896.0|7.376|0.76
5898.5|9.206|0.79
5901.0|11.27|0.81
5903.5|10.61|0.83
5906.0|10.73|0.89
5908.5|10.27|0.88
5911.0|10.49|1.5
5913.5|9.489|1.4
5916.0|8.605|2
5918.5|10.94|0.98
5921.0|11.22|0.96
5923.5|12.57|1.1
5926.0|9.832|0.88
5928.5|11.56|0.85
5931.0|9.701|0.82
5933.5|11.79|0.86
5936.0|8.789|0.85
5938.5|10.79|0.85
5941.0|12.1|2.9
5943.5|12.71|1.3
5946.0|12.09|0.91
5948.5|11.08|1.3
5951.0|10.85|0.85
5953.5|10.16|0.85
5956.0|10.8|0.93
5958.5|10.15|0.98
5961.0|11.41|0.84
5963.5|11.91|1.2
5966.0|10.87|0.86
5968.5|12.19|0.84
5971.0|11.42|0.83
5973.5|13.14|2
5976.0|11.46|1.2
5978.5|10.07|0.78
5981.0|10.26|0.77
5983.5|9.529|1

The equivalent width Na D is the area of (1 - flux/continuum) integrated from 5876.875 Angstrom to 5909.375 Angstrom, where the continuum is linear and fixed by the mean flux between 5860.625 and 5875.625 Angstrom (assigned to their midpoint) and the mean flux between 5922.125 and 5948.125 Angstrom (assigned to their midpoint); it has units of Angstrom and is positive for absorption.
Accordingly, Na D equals 5.40 Angstrom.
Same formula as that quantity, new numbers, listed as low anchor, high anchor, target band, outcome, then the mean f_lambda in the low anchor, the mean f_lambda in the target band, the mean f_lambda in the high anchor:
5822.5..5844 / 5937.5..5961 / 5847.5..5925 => 5.0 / 10.9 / 10.3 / 11.2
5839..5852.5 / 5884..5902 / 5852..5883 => -3.2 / 11.2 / 11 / 8.7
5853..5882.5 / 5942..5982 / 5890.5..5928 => 3.8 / 11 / 10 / 11.3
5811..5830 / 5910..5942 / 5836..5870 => -0.9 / 10.8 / 11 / 10.6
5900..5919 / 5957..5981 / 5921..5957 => -0.9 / 10.3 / 11.1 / 11.3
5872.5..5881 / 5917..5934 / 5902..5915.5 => 1.0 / 11.2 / 10.2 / 11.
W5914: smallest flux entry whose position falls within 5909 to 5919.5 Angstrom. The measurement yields 8.605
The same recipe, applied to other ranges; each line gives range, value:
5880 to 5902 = 6.941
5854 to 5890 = 7.983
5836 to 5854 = 9.798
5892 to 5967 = 7.376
